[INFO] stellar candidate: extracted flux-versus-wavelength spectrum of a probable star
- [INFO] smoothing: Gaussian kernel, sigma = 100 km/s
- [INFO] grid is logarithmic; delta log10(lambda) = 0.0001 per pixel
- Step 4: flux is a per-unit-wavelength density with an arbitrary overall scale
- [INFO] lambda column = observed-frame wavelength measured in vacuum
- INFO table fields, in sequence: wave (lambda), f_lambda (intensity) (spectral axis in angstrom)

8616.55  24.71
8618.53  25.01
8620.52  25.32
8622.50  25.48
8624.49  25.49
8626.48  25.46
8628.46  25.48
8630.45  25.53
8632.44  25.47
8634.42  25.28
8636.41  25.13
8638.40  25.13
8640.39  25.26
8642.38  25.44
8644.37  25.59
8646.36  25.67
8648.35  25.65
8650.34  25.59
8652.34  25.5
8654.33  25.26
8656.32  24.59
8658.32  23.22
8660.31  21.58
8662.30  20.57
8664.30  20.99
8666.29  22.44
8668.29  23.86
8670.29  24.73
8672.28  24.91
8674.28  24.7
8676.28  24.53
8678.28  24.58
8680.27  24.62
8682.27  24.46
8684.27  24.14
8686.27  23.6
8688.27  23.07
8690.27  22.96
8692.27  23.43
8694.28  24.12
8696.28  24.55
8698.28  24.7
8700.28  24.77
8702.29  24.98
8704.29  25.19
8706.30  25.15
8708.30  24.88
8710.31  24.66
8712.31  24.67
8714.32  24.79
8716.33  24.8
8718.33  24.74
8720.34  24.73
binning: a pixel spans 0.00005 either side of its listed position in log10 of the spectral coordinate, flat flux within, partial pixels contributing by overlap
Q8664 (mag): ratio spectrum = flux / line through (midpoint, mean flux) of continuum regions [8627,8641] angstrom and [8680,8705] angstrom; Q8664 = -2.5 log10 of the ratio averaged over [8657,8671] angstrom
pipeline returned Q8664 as 0.10 mag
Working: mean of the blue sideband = 25.3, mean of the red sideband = 24.2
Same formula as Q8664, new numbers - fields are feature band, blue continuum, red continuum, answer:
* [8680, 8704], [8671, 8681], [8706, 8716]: 0.03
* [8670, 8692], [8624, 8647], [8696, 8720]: 0.04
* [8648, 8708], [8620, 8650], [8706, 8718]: 0.04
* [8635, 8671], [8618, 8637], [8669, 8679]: 0.03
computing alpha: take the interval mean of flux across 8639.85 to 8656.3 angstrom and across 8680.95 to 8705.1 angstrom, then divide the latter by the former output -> 0.9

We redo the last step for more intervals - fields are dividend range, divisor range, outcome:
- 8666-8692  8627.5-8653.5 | 0.95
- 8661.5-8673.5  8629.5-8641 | 0.91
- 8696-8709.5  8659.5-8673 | 1.10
